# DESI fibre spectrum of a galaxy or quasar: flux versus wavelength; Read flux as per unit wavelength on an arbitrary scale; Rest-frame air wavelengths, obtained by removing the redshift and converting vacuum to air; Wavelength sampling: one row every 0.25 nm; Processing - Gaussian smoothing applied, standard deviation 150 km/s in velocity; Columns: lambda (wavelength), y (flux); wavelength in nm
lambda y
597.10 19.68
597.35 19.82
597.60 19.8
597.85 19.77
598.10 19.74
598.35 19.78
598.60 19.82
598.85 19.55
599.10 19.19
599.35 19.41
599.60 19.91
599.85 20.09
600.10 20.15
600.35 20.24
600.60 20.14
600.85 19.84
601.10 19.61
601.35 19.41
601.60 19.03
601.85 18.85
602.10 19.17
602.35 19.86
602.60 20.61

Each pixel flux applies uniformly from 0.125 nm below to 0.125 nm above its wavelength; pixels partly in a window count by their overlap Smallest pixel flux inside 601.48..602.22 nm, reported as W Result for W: 18.85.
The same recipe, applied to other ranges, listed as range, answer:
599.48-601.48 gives 19.41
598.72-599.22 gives 19.19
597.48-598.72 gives 19.74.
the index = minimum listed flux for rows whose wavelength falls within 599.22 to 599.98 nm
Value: 19.41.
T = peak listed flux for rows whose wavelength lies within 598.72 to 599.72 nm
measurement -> 19.91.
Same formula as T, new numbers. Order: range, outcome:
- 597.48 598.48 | 19.8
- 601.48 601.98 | 19.03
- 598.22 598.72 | 19.82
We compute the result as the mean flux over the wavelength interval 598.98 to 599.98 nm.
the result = 19.7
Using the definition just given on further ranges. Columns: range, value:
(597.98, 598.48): 19.8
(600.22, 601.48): 19.8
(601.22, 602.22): 19.1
